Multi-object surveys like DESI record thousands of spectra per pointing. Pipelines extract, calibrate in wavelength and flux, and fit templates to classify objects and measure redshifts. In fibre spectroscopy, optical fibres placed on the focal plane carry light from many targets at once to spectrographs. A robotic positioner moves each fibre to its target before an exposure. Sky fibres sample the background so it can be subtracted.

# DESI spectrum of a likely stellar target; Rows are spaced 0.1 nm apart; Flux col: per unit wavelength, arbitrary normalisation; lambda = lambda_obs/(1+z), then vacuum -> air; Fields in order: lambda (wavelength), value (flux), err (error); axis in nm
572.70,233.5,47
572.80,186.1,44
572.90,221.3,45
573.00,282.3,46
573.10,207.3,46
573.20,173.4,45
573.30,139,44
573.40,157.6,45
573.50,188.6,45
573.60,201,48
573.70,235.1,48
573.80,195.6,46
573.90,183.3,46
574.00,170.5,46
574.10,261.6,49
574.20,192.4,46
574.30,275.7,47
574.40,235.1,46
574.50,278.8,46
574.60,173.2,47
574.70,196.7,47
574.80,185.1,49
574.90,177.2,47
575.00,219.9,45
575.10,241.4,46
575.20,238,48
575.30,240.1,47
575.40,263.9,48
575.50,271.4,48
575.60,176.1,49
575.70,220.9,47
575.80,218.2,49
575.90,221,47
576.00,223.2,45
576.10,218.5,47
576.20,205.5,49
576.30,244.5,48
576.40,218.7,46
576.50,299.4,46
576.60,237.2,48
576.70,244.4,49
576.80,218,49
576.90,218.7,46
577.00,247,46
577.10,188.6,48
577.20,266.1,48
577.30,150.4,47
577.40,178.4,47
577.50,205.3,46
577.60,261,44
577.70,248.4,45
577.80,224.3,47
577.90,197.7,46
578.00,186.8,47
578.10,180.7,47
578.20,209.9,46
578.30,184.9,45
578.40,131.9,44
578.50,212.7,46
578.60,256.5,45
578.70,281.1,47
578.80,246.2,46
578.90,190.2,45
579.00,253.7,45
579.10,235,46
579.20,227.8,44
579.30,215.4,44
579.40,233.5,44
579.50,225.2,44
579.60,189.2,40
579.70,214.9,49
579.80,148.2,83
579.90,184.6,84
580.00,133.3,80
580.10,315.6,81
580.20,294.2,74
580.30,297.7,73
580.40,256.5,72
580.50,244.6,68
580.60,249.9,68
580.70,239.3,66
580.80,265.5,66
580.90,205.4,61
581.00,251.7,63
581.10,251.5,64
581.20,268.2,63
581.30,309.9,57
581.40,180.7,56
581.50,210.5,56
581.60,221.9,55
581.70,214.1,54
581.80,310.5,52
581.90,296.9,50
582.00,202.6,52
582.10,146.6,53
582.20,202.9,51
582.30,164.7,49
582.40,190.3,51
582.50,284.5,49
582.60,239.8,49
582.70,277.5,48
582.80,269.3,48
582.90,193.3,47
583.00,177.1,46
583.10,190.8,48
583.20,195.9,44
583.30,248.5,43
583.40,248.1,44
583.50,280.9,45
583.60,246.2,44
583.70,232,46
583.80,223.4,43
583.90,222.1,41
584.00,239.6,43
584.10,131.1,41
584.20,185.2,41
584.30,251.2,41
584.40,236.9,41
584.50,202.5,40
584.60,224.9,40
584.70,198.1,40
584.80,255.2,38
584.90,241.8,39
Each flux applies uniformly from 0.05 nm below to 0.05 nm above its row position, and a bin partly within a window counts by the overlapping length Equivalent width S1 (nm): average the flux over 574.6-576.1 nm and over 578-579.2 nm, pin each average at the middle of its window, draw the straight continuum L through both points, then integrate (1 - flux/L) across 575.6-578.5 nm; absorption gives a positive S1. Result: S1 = 0.03 nm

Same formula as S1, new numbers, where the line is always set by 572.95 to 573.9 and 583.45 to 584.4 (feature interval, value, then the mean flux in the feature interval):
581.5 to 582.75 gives -0.051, 229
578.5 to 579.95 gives -0.064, 221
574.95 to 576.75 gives -0.267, 233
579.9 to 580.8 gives -0.149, 251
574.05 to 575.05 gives -0.099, 220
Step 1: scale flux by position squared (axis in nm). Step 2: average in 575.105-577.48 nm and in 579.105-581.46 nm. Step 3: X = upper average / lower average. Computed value 1.05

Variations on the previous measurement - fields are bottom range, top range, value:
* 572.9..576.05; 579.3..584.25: 1.09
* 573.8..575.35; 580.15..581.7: 1.17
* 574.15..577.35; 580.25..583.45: 1.06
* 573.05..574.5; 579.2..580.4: 1.12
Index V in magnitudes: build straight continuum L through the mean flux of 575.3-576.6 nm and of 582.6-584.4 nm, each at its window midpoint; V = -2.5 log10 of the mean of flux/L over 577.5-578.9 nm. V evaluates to 0.07 mag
